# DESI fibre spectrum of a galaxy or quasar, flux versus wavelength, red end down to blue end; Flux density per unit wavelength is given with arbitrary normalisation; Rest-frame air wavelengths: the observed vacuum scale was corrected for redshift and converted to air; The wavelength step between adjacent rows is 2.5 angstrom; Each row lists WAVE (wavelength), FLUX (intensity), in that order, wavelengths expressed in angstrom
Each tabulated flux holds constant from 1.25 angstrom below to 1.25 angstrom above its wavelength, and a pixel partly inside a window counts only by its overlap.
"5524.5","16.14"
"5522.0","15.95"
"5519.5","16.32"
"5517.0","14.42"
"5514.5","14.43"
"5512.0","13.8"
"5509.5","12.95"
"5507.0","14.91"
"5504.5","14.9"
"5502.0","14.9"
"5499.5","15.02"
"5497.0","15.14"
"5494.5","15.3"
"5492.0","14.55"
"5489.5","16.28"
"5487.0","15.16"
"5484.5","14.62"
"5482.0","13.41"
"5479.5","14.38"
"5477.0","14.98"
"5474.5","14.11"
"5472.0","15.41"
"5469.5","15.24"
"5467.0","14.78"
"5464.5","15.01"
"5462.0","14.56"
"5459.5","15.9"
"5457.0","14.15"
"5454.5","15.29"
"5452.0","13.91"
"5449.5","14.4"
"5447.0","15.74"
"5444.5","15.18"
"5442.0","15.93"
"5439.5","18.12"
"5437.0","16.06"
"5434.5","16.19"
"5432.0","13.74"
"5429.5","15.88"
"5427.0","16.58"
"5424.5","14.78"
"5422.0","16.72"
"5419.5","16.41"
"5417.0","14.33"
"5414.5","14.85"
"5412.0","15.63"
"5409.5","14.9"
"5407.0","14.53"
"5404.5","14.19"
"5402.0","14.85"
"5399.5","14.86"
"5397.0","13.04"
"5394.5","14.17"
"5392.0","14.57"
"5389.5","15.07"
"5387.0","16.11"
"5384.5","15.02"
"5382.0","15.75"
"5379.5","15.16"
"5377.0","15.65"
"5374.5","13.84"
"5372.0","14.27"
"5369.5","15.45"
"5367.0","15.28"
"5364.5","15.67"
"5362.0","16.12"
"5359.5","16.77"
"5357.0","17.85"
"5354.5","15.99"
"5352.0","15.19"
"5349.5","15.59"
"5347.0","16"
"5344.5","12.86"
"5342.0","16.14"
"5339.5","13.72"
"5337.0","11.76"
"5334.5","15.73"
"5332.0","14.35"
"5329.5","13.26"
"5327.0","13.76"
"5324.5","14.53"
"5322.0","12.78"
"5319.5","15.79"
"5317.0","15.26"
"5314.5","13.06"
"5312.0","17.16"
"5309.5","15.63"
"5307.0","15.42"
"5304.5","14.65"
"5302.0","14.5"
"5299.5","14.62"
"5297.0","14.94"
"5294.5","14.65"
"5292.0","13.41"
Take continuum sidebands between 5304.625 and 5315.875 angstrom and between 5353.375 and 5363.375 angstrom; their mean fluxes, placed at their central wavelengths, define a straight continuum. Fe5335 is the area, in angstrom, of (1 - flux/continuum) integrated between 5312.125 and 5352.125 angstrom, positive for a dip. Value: 3.7 angstrom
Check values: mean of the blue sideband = 15.3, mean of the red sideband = 16.7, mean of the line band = 14.4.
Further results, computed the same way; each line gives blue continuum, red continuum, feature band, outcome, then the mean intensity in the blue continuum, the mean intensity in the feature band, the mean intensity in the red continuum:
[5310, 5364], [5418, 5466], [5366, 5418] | 1.37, 15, 14.8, 15.5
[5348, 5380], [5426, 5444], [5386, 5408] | 1.70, 15.6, 14.6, 16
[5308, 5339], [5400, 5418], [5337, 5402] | -2.36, 14.4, 15.1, 14.8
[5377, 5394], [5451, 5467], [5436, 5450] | -1.00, 15.3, 16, 14.8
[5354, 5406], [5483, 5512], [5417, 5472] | -1.58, 15.2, 15.4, 14.8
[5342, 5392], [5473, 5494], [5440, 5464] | -0.30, 15.4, 15.1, 14.7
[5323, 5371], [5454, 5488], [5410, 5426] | -0.60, 15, 15.4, 14.8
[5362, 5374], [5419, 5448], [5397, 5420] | 1.25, 15.2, 14.8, 15.9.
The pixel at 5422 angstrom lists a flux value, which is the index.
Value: 16.72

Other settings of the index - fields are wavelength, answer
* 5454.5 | 15.29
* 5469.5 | 15.24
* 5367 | 15.28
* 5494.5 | 15.3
